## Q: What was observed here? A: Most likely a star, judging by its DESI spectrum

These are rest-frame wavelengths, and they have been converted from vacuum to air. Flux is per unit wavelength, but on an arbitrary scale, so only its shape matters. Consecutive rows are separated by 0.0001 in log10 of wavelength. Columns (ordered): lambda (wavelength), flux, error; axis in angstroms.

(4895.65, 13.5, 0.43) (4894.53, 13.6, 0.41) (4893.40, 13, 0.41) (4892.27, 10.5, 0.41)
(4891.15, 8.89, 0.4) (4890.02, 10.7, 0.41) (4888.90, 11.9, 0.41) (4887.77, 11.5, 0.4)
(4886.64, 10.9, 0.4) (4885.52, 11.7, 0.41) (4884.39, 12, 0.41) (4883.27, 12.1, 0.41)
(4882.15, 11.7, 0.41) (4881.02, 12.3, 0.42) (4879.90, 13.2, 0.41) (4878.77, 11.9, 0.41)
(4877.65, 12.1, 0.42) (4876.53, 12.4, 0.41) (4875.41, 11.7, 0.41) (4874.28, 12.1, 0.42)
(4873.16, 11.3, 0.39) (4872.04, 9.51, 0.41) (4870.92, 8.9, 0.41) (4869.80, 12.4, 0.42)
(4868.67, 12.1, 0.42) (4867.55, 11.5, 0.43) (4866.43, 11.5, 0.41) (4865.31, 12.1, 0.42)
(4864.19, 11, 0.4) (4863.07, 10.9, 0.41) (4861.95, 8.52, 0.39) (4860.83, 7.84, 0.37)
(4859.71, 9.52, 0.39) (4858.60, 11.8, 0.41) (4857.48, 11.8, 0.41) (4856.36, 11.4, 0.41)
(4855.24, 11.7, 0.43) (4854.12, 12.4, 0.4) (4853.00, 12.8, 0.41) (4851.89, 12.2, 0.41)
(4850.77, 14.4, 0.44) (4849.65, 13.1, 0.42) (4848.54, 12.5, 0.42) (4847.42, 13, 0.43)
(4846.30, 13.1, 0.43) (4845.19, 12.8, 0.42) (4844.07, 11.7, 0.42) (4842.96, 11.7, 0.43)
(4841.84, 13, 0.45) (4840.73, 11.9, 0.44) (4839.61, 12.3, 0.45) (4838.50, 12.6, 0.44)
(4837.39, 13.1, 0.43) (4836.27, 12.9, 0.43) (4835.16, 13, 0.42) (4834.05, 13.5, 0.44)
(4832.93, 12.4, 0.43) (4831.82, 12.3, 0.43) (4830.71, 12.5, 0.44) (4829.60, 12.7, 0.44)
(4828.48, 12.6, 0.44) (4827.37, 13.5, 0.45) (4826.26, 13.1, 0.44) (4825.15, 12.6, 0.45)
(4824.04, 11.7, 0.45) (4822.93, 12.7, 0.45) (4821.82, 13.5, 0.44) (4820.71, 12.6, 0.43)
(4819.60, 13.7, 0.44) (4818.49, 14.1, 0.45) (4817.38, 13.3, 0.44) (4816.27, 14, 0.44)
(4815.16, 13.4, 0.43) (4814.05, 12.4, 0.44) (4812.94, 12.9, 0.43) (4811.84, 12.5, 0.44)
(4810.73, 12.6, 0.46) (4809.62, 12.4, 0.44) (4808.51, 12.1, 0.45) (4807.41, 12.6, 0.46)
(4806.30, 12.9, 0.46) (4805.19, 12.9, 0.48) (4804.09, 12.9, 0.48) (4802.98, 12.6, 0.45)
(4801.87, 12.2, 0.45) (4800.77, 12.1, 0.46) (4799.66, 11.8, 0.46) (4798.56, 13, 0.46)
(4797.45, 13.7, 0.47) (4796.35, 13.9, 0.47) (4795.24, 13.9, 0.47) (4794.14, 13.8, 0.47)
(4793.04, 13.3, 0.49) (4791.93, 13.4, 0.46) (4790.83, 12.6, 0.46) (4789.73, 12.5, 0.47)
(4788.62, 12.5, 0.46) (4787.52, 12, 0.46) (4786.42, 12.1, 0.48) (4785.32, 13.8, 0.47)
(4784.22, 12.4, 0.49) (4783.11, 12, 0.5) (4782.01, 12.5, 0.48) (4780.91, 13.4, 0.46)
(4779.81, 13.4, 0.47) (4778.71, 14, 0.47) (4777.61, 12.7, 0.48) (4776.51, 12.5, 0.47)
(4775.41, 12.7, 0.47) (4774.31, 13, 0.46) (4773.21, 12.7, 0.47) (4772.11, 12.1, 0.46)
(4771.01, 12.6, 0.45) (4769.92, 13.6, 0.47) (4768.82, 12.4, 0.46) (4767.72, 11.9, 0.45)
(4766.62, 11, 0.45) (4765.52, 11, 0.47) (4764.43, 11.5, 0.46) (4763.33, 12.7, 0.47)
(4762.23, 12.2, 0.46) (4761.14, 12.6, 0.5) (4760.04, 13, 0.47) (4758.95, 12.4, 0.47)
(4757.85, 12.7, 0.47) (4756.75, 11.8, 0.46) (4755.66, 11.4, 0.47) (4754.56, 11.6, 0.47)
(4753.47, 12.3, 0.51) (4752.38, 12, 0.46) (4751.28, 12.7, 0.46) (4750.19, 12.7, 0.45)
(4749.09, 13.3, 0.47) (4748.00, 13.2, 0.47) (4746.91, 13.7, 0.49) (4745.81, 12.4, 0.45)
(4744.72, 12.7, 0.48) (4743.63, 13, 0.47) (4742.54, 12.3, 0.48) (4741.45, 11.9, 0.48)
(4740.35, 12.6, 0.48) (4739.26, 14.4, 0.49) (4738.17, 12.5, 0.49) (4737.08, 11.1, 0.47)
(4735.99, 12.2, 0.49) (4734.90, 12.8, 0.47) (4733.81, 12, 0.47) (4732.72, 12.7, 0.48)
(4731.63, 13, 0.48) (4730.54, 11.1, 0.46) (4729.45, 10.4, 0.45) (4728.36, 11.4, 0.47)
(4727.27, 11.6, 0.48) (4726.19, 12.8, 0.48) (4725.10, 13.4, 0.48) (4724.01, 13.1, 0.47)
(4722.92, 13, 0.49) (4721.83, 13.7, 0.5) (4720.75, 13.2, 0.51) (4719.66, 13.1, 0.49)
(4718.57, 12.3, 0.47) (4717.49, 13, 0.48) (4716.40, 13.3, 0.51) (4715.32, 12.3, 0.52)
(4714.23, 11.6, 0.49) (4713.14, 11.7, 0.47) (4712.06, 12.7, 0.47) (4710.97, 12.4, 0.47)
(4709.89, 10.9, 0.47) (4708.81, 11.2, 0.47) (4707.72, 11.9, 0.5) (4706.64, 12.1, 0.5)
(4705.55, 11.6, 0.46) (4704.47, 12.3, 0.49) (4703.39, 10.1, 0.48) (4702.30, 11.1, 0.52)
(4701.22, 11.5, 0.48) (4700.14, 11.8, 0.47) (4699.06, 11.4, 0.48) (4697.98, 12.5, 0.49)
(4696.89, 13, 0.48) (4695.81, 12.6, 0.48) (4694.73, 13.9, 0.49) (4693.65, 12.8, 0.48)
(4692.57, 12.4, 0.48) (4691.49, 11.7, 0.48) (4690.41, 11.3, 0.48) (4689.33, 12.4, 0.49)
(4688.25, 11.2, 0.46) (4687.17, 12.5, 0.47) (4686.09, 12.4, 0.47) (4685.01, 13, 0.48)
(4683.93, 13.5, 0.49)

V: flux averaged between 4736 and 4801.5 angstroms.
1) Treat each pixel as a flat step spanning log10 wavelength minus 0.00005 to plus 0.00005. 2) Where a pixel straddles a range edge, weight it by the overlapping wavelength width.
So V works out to 12.6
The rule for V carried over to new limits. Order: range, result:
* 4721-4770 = 12.4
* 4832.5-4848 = 12.6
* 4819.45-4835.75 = 12.8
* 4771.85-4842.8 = 12.8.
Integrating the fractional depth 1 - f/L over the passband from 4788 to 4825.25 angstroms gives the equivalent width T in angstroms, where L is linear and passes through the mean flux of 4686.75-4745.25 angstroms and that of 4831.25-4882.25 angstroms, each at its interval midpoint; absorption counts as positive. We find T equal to -2.7 angstroms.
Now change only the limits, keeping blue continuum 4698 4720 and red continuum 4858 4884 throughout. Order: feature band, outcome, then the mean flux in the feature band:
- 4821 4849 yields -3.13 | 12.7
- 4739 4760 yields -1.46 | 12.6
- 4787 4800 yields -1.67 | 13.1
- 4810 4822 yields -1.76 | 13.2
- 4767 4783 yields -1.56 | 12.8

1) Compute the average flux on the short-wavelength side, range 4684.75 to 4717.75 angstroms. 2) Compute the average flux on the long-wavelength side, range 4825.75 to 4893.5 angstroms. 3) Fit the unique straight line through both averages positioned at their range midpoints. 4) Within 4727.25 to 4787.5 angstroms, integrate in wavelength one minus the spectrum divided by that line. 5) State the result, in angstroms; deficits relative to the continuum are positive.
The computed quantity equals -2.18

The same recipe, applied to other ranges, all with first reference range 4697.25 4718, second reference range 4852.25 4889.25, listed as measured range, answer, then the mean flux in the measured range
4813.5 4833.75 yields -2.5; 13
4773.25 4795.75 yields -2.4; 12.9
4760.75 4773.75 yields -0.5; 12.2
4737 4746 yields -0.7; 12.6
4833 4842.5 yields -1.0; 12.8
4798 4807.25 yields -0.8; 12.5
